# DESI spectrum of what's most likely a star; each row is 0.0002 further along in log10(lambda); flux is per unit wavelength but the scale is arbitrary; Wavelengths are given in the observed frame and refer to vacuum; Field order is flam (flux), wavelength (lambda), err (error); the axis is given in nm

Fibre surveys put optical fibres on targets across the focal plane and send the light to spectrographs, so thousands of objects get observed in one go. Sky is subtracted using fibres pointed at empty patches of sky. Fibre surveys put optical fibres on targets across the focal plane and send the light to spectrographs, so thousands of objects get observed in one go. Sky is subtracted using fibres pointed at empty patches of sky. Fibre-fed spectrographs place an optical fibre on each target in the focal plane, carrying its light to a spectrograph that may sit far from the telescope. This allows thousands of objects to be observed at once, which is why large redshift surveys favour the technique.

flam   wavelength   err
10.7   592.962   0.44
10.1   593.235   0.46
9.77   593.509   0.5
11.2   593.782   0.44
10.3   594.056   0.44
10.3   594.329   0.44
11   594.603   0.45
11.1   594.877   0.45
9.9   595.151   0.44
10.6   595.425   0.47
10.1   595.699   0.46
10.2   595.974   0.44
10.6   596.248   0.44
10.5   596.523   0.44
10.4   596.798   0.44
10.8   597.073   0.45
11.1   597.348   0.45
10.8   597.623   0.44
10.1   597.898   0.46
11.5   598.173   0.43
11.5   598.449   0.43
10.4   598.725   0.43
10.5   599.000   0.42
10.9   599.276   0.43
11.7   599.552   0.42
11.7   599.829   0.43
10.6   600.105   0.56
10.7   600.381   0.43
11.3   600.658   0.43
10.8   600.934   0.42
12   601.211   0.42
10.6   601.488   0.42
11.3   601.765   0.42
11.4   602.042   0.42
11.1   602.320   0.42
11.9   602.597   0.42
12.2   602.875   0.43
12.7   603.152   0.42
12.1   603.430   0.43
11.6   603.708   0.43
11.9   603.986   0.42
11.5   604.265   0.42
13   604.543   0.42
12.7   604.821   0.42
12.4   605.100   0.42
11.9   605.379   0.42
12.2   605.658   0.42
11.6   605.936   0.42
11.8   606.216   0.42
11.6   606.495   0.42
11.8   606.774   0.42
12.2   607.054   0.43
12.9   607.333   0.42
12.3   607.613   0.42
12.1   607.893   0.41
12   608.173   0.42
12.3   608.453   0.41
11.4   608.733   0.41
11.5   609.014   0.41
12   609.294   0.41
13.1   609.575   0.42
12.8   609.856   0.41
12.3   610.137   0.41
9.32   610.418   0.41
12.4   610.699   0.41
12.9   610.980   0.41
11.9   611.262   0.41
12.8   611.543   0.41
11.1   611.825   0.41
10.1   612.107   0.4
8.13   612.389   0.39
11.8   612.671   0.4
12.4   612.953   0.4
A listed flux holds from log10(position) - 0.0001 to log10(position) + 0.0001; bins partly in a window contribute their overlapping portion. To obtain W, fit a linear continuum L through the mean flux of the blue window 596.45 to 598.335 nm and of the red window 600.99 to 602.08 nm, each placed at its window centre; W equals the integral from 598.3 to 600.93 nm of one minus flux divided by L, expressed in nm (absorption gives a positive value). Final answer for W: 0.00 nm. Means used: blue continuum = 10.8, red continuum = 11.3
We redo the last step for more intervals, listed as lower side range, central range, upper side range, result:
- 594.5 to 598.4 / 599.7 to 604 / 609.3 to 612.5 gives -0.19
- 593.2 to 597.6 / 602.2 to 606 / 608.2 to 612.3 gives -0.27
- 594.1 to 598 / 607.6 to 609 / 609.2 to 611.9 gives -0.01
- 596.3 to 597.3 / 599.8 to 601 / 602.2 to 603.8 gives 0.04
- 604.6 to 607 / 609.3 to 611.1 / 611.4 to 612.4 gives -0.15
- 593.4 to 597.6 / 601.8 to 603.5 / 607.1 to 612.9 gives -0.11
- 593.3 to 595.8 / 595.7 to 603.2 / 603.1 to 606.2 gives 0.15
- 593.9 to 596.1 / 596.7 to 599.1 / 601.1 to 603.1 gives 0.02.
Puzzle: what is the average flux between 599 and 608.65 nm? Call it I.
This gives 11.8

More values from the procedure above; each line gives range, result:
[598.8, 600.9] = 11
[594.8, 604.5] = 11.1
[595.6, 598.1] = 10.5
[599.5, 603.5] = 11.5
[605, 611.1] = 12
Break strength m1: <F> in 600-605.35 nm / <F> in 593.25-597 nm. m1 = 1.12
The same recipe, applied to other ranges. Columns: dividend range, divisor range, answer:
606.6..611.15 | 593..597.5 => 1.15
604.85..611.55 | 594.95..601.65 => 1.12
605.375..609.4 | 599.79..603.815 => 1.04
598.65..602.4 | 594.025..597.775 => 1.05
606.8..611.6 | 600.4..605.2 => 1.03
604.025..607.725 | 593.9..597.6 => 1.15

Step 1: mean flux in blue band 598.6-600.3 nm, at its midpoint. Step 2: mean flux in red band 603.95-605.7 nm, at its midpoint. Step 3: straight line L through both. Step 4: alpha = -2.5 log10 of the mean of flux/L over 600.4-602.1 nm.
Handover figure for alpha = 0.02 mag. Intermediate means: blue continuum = 11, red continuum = 12.2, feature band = 11.2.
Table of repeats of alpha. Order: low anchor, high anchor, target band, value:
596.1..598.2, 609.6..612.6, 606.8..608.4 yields -0.093 mag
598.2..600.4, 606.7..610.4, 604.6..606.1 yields -0.041 mag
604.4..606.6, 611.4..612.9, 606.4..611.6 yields -0.055 mag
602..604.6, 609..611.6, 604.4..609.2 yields -0.007 mag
